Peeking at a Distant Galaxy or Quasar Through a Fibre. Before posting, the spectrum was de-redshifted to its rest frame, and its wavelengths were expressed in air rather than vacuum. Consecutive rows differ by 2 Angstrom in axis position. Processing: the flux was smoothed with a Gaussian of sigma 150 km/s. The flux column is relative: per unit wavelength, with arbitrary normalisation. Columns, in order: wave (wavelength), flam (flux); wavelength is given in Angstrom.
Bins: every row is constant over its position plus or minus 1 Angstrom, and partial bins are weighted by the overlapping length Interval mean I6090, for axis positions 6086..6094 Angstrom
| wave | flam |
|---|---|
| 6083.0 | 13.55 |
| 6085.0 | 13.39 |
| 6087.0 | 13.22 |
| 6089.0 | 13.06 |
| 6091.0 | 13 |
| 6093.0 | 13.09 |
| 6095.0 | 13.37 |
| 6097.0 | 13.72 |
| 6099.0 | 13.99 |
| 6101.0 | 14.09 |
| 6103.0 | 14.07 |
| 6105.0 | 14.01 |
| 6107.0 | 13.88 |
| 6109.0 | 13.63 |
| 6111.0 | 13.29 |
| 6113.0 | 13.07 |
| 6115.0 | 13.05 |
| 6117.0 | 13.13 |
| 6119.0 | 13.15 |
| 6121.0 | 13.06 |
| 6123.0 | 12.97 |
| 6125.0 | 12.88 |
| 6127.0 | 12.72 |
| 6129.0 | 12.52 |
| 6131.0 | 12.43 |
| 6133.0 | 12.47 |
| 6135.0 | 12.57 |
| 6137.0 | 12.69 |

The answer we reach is 13.1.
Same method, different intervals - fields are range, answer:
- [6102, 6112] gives 13.8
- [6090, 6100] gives 13.4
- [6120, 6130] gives 12.8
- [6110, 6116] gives 13.1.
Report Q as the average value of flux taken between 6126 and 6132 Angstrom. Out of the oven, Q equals 12.6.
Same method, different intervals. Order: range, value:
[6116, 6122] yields 13.1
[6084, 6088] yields 13.3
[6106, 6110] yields 13.8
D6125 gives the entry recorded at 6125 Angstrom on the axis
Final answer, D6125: 12.88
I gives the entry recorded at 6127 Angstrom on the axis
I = 12.72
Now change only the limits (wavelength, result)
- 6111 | 13.29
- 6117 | 13.13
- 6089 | 13.06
